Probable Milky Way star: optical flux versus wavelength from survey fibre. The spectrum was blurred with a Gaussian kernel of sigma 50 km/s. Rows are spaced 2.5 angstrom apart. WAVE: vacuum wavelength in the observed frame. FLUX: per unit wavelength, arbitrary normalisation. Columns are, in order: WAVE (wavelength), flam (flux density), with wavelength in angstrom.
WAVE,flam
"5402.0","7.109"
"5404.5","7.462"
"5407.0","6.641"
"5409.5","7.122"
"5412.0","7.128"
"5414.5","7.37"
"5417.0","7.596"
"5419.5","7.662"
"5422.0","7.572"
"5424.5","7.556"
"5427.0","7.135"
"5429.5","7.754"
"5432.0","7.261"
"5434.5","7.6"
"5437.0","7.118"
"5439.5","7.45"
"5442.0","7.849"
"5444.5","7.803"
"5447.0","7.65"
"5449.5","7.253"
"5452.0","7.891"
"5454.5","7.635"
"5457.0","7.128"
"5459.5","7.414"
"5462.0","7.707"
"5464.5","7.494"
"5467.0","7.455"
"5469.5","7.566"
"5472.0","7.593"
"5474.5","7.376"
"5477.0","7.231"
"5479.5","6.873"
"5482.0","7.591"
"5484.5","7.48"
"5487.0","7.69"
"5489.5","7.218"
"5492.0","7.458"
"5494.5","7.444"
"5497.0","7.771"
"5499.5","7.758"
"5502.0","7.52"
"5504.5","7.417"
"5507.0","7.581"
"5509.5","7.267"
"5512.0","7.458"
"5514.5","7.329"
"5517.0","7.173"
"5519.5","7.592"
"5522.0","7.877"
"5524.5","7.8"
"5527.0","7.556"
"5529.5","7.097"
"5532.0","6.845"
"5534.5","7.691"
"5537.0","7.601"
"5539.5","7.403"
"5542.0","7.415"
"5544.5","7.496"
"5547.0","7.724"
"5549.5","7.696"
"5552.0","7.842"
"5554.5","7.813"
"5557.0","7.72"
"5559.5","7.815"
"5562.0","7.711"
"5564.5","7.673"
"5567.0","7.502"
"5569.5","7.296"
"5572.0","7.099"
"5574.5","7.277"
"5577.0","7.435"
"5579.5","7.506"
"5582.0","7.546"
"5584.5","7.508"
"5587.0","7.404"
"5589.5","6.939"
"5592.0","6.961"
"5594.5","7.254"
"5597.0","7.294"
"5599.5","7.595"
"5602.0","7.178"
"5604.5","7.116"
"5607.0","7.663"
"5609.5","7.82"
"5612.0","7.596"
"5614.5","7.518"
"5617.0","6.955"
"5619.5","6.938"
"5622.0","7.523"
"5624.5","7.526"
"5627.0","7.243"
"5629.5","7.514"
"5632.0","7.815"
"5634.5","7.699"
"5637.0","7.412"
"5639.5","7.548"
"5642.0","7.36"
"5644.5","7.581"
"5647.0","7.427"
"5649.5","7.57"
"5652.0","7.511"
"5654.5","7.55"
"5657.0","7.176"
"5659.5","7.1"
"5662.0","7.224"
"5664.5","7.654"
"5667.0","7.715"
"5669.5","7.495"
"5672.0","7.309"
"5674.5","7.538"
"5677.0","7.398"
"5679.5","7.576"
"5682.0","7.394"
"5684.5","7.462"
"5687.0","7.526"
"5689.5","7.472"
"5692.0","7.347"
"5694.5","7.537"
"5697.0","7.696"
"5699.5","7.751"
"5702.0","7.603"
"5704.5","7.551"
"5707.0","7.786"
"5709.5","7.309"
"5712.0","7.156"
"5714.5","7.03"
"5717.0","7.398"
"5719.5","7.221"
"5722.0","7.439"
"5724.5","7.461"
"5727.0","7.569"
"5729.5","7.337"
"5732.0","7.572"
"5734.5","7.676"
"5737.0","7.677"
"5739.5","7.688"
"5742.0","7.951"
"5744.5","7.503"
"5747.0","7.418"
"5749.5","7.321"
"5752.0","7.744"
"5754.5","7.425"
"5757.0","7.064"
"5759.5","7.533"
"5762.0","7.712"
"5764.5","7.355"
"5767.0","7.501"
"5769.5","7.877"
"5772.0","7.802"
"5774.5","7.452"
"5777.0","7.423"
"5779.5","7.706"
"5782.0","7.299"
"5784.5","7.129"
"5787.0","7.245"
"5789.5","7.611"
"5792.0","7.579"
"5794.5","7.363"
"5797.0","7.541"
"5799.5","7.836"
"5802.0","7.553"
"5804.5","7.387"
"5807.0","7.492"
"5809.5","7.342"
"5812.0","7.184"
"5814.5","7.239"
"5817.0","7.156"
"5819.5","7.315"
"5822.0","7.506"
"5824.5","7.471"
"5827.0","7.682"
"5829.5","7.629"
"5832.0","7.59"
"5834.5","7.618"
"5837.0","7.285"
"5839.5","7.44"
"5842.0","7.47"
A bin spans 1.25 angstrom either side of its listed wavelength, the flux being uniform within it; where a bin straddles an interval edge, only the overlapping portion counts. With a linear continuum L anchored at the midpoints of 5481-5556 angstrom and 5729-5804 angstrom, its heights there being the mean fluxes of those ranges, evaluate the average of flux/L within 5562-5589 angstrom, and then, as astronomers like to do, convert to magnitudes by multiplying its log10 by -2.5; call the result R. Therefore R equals 0.01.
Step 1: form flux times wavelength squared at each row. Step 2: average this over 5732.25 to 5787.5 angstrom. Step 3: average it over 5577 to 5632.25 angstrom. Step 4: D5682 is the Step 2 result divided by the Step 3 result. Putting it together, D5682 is 1.08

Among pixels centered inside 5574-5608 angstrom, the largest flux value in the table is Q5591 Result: 7.663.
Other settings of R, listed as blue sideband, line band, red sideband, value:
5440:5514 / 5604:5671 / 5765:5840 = 0.00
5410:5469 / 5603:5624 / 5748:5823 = 0.01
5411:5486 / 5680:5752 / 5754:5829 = -0.01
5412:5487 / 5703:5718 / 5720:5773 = 0.02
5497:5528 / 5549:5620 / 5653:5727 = 0.01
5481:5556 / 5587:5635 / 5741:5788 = 0.02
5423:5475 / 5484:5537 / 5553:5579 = 0.01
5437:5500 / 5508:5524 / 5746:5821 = 0.00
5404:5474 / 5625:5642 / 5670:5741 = -0.01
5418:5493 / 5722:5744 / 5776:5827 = -0.02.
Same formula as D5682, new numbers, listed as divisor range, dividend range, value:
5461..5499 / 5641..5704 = 1.07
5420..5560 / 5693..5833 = 1.10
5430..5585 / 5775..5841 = 1.10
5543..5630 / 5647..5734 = 1.04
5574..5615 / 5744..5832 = 1.08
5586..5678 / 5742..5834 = 1.07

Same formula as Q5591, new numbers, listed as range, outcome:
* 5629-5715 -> 7.815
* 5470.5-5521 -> 7.771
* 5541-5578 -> 7.842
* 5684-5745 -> 7.951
